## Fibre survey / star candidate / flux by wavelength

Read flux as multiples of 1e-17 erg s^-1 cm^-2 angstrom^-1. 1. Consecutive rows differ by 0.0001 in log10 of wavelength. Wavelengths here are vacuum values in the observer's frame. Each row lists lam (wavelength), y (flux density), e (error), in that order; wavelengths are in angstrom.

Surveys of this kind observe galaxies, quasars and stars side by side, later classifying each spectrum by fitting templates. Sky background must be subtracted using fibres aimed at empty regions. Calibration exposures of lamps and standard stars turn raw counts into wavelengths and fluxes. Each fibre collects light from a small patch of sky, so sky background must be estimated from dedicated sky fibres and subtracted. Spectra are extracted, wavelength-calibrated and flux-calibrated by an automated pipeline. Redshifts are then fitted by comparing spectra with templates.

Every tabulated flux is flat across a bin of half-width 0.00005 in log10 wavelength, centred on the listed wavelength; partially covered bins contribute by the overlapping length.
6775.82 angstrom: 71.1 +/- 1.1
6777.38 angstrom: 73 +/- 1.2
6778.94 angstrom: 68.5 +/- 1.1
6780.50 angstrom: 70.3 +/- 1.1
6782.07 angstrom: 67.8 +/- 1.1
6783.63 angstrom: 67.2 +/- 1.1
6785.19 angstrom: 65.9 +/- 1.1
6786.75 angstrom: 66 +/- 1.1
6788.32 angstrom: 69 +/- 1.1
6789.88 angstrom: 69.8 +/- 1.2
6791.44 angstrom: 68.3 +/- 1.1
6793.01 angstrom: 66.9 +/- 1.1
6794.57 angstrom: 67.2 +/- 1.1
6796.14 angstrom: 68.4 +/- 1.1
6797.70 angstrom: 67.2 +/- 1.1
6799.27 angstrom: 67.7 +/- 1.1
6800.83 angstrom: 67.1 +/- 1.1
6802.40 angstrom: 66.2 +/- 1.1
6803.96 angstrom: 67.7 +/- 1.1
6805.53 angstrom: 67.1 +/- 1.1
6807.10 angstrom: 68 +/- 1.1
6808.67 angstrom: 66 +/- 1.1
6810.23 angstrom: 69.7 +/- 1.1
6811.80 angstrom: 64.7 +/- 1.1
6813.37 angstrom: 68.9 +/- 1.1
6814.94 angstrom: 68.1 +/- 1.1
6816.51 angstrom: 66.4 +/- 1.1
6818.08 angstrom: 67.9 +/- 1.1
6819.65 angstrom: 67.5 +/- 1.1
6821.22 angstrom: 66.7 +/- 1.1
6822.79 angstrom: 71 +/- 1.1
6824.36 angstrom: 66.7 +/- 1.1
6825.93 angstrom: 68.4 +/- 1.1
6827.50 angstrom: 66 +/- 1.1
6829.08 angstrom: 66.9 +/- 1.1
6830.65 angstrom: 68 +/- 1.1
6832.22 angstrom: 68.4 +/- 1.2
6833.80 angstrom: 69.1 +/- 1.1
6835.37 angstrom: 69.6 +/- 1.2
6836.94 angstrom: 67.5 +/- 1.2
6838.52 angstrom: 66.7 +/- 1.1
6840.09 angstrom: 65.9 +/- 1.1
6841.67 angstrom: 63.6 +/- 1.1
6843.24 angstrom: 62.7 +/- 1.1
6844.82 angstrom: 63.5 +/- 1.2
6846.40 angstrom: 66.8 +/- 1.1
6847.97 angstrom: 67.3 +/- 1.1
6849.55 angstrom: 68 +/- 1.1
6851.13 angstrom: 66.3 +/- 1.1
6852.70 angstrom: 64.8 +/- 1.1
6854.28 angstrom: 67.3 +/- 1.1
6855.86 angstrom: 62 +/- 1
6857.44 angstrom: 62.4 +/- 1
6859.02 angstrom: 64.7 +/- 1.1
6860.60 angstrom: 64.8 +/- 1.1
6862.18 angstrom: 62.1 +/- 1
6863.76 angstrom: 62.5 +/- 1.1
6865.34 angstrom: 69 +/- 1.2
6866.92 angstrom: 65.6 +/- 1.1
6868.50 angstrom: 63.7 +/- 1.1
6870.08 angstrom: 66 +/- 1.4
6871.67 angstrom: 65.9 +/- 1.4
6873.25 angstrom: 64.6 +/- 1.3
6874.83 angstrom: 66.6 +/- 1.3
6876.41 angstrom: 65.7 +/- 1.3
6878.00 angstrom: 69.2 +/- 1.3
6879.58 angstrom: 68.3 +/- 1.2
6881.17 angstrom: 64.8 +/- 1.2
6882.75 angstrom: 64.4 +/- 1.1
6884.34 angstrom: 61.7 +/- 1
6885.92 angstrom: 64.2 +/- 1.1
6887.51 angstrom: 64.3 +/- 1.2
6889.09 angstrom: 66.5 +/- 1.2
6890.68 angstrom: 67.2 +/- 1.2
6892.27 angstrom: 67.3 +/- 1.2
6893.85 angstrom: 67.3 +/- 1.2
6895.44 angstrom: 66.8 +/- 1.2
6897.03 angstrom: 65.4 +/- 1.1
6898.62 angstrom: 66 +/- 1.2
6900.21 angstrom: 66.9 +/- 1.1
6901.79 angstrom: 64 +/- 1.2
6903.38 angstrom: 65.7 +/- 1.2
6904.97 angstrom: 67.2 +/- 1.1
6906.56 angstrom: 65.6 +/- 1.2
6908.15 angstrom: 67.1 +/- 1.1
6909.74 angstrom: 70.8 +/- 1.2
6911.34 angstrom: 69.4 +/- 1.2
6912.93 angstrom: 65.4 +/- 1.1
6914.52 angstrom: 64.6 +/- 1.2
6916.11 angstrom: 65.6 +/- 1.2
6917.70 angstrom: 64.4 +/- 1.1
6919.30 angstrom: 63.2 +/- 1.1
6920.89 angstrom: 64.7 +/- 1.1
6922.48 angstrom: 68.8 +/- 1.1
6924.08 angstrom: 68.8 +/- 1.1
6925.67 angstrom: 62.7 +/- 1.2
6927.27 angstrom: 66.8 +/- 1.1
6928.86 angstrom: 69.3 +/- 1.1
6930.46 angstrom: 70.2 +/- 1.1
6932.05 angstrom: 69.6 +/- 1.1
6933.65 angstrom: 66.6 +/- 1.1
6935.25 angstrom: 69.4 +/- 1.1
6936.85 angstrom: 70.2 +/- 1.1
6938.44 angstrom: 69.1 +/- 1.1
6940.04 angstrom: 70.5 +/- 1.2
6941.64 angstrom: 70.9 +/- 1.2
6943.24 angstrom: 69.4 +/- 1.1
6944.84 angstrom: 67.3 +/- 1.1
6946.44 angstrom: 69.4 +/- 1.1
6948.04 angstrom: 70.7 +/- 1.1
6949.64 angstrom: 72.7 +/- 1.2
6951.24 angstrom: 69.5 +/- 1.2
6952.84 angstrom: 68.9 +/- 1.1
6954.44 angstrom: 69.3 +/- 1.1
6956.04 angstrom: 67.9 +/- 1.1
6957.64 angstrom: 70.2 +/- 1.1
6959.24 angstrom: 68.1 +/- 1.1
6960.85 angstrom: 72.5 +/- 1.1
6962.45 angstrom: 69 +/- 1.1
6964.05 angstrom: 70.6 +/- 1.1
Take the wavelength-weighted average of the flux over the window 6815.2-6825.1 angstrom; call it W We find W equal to 67.7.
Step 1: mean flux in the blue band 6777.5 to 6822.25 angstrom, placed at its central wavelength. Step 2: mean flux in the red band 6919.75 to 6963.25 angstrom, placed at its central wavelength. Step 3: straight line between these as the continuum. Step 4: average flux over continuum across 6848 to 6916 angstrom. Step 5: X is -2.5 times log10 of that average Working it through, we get 0.04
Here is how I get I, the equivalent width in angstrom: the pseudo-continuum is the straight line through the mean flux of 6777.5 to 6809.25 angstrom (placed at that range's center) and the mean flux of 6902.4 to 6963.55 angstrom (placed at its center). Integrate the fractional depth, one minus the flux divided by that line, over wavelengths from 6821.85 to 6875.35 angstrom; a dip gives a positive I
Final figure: 1.5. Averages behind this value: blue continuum 67.7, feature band 66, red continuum 68.2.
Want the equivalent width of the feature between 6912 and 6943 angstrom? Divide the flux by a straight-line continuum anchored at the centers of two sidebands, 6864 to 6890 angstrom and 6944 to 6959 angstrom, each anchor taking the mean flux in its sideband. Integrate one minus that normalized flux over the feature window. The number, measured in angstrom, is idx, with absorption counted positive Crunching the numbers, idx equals 0.37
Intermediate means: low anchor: 65.6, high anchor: 69.5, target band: 67.5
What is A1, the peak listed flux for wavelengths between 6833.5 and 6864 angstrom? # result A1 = 69.6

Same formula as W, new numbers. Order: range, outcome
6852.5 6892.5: 65.2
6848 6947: 66.4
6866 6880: 66.2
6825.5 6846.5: 66.6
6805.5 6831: 67.5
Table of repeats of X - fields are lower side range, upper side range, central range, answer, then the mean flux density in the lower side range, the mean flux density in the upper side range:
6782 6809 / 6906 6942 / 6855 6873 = 0.05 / 67.4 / 67.5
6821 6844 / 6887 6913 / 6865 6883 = 0.01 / 67.2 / 66.7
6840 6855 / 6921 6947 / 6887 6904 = 0.02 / 65.6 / 68.6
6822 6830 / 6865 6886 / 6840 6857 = 0.03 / 67.8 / 65.7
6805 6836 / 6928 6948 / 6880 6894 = 0.05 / 67.7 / 69.4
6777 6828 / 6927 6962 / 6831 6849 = 0.03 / 67.8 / 69.5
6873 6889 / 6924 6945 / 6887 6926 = 0.01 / 65.5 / 68.7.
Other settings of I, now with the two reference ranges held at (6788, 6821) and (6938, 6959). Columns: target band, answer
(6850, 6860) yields 0.53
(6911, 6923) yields 0.63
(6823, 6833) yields 0.05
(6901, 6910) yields 0.33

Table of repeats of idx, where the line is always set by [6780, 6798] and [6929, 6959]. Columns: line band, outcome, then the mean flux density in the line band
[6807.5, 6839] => 0.2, 67.7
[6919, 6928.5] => 0.4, 66.2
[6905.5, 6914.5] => 0.2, 67.4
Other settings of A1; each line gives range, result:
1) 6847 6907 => 69.2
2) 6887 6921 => 70.8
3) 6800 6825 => 71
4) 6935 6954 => 72.7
